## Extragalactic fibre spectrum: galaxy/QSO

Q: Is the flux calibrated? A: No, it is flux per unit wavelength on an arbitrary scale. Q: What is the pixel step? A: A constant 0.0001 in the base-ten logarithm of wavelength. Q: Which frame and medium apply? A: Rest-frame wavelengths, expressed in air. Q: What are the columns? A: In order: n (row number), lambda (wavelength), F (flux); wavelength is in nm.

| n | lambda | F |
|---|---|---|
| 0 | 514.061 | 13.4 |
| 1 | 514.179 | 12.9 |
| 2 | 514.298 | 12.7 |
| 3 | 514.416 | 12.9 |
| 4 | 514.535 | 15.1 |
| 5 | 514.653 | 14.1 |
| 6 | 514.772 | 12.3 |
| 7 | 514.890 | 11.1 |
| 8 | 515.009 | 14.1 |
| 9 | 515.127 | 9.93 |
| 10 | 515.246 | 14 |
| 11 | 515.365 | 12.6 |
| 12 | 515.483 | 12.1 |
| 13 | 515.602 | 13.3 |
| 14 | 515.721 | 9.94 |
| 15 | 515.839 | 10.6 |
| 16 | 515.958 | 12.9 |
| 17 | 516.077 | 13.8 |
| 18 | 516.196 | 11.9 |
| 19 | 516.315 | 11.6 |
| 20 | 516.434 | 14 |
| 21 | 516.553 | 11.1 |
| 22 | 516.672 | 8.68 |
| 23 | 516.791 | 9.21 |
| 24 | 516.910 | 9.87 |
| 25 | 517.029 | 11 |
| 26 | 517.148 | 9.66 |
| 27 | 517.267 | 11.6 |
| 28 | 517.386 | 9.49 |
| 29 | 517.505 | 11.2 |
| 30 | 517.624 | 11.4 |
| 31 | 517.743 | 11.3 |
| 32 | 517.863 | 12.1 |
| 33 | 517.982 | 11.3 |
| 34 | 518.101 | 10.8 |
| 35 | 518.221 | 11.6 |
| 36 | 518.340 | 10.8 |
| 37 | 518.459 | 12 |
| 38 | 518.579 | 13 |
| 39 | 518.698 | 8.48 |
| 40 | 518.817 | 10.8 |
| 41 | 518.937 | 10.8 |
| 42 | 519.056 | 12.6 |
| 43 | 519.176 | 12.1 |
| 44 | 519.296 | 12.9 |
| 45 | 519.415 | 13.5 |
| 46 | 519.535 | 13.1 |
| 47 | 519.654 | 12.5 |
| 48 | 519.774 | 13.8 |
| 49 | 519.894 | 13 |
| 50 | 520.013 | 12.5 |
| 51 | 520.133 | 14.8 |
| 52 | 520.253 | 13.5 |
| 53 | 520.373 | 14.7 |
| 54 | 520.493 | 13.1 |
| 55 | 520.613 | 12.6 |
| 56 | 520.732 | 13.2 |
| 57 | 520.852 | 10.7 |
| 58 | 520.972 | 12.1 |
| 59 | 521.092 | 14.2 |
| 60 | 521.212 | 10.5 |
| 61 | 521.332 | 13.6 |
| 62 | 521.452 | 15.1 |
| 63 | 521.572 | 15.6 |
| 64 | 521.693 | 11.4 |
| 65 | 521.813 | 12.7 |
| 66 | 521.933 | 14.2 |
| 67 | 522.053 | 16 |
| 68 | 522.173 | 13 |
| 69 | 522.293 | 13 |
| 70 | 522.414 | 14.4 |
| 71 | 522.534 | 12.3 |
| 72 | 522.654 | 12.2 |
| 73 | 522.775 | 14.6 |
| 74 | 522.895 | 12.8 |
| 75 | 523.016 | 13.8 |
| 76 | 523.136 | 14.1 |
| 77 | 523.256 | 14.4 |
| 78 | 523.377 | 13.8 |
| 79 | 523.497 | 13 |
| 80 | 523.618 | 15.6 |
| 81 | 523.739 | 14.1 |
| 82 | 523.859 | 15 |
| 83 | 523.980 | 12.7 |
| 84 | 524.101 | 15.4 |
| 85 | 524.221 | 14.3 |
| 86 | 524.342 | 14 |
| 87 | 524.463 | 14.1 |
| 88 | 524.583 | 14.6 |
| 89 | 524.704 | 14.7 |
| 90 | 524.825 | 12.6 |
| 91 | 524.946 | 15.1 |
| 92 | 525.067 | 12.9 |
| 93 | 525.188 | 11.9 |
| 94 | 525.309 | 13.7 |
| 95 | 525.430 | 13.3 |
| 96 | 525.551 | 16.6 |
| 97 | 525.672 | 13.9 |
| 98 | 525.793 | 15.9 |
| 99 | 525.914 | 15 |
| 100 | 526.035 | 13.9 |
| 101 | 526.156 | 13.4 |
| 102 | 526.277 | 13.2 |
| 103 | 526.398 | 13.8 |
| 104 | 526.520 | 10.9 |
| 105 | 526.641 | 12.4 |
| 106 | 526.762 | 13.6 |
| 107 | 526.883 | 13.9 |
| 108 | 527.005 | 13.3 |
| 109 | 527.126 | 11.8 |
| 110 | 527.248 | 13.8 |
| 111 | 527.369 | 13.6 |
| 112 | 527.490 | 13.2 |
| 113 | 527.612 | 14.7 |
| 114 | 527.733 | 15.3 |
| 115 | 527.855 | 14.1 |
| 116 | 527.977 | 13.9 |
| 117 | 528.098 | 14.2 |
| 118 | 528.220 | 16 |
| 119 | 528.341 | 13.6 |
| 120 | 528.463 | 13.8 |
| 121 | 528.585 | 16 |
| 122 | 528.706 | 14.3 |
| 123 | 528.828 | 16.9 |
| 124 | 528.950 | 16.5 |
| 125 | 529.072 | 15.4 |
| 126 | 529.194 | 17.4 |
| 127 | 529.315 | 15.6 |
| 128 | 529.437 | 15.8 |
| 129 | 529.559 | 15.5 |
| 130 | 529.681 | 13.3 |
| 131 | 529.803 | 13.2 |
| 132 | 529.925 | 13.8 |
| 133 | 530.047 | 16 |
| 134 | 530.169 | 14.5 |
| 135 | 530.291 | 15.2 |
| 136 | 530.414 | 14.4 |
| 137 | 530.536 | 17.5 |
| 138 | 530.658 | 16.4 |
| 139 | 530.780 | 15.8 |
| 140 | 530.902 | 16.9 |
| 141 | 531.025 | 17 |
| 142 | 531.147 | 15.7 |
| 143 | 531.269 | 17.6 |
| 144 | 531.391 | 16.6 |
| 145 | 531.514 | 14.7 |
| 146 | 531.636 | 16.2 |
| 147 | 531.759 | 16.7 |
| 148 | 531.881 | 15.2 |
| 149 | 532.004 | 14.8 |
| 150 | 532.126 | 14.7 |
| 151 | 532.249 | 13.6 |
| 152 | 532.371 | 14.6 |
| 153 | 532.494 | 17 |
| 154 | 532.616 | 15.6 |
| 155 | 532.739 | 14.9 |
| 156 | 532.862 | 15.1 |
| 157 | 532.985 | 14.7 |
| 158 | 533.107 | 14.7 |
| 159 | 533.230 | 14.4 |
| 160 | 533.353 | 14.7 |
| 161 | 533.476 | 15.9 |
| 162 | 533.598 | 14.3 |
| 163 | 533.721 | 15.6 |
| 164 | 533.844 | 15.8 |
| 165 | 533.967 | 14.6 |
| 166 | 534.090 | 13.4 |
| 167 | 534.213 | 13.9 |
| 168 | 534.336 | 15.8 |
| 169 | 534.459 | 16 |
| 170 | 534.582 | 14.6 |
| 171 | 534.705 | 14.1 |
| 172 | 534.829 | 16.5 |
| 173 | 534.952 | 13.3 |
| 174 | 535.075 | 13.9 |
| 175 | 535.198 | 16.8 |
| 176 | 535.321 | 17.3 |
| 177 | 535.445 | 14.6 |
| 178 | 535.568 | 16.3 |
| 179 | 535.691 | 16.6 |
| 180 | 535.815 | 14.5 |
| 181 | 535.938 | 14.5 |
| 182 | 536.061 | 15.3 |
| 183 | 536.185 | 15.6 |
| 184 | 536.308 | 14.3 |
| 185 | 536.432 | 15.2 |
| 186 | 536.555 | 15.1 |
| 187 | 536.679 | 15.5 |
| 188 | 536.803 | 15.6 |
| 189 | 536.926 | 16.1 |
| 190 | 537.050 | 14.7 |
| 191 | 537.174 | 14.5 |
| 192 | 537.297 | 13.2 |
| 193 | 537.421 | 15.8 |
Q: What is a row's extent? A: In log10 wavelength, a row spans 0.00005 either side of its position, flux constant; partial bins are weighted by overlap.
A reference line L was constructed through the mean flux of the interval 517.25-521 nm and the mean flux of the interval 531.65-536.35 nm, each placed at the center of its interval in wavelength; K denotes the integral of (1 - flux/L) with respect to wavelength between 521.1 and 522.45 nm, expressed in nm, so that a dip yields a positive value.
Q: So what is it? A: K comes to -0.10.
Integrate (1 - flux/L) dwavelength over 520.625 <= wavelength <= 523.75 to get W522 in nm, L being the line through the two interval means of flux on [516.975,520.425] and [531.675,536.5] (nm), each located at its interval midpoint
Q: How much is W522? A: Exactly -0.19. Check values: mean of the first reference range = 11.9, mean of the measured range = 13.5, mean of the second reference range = 15.1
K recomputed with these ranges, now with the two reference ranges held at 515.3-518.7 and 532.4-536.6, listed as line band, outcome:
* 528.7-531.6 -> -0.307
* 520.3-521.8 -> -0.103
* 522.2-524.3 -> -0.189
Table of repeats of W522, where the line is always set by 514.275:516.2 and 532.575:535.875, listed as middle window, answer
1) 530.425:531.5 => -0.134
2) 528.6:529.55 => -0.102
